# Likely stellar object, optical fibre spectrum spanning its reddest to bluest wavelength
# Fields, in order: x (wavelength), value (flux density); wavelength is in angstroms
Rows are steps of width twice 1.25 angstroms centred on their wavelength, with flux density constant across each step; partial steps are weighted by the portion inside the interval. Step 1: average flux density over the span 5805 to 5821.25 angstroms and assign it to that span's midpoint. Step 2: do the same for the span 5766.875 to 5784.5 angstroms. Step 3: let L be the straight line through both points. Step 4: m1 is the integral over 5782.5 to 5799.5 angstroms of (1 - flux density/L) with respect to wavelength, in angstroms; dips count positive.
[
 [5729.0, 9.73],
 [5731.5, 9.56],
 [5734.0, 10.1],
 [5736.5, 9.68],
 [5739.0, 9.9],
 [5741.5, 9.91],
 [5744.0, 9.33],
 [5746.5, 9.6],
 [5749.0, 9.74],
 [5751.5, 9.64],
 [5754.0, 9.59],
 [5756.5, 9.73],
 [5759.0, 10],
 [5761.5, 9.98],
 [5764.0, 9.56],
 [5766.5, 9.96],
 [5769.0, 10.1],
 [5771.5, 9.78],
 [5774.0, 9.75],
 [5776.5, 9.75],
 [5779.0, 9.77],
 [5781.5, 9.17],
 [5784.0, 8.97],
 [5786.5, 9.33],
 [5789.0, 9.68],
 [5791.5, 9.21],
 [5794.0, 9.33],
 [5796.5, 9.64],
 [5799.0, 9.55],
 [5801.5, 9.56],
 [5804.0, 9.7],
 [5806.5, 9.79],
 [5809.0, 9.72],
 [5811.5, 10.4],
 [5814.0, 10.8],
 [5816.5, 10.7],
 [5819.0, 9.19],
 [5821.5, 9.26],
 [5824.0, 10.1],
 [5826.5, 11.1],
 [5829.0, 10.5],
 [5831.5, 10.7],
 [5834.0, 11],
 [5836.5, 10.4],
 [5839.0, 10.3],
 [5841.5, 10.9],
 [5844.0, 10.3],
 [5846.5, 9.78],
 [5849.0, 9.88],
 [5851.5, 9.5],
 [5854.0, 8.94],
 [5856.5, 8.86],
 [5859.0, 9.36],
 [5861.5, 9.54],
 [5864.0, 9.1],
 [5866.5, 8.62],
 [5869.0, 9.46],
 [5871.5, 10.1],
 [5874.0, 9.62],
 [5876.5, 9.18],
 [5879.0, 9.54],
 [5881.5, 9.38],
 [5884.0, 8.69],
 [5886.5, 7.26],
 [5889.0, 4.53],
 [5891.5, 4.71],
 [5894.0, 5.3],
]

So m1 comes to 0.8 angstroms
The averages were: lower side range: 9.66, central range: 9.38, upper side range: 10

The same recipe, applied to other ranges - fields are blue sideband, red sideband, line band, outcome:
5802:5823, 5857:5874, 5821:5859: -1.8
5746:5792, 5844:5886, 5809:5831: -1.7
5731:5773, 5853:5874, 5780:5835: -2.0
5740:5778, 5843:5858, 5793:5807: 0.1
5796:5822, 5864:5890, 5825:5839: -1.8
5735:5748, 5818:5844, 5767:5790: 0.8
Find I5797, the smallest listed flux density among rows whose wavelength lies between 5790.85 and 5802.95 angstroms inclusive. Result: 9.21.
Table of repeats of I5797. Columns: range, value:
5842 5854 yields 8.94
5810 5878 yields 8.62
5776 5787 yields 8.97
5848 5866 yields 8.86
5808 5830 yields 9.19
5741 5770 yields 9.33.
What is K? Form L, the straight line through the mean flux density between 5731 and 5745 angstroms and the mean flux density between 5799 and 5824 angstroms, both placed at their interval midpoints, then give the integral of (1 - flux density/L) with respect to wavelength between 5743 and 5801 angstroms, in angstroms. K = 1.2 angstroms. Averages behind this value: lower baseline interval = 9.76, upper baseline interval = 9.89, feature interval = 9.62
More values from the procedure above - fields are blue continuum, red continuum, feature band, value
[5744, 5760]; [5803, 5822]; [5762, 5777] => -0.1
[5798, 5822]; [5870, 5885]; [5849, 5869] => 0.7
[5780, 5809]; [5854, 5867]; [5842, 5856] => -0.8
